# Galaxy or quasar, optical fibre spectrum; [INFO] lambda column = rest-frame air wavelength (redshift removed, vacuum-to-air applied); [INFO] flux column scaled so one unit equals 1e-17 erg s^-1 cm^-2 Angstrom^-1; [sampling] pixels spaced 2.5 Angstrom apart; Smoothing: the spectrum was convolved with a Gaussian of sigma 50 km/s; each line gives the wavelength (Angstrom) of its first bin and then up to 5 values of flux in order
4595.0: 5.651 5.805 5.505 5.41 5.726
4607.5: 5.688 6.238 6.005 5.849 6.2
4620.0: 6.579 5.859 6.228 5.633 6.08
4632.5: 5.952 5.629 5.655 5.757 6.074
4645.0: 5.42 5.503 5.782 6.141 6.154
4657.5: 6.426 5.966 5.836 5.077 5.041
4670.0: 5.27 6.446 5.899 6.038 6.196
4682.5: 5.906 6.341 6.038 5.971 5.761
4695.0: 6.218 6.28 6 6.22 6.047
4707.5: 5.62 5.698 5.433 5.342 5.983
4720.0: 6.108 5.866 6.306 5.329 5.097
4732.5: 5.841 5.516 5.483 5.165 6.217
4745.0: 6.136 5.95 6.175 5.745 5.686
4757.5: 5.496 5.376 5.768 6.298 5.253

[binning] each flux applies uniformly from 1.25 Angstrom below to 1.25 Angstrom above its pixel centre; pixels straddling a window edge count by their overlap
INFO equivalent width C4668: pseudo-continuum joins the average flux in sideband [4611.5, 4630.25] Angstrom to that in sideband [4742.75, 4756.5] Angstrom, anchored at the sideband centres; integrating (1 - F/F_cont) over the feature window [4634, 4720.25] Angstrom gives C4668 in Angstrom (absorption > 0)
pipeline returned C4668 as 2.09 Angstrom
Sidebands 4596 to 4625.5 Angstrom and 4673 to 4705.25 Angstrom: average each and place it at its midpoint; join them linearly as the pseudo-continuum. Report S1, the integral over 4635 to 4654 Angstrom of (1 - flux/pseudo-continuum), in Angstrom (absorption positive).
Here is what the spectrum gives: 0.72 Angstrom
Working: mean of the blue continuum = 5.91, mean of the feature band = 5.76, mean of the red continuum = 6.08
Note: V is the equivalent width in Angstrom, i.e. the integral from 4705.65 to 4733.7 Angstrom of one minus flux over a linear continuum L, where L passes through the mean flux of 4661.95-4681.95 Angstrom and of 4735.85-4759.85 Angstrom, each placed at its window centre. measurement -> 0.2 Angstrom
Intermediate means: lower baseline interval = 5.73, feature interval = 5.7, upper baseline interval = 5.76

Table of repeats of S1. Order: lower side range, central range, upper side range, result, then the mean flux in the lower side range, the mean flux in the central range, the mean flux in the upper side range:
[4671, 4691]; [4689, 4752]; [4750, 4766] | 1.0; 6.1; 5.83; 5.75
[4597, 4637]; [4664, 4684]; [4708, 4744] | 0.1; 5.9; 5.75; 5.67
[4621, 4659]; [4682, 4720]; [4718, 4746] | -0.9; 5.89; 5.93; 5.74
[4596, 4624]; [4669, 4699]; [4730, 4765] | -1.2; 5.9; 6.04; 5.73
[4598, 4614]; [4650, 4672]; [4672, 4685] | 0.9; 5.77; 5.77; 6.1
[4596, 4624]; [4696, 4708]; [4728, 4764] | -0.6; 5.9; 6.06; 5.69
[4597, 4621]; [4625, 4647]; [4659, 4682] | 0.2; 5.9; 5.79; 5.75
